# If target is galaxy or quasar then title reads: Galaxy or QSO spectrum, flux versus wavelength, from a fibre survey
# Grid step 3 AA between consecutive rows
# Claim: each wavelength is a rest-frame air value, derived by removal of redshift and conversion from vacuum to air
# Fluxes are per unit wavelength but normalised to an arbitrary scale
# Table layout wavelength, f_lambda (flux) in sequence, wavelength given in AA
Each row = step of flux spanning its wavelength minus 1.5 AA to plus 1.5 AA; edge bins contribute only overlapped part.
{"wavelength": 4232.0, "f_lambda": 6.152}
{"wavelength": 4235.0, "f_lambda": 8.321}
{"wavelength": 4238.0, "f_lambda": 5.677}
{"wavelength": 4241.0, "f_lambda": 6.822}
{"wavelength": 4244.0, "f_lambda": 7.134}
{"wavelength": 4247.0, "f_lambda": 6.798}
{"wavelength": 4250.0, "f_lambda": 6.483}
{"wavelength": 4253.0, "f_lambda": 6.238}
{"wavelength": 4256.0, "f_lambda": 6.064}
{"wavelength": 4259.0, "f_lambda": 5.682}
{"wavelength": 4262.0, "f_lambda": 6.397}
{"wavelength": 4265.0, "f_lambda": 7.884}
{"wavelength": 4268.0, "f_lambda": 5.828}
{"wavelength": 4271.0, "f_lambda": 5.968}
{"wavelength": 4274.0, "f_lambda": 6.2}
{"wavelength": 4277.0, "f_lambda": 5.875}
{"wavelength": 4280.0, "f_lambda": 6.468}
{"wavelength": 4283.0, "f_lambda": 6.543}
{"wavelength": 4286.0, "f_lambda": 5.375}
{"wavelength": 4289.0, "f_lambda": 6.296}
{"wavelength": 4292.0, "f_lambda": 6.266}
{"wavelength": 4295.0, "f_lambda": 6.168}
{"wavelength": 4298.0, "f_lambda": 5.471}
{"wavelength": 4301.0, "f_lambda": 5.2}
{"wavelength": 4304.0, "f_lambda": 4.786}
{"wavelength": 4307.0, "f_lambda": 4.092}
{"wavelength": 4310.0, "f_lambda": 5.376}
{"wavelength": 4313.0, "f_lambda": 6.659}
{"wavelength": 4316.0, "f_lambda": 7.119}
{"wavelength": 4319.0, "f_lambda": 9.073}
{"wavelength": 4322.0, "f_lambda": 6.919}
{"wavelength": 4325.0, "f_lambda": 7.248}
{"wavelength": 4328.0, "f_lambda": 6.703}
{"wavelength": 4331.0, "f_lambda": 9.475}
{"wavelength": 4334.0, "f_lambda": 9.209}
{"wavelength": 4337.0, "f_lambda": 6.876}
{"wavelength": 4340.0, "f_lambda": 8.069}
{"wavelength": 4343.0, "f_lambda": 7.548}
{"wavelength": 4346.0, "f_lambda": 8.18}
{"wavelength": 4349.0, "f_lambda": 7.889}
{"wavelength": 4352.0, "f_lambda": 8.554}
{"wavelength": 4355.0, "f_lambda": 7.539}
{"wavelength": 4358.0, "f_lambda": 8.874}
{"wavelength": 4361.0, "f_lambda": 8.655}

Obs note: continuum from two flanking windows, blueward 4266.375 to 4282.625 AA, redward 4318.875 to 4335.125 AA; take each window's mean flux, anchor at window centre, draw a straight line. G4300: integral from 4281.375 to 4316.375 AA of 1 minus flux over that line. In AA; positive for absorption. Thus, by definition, 6.1 AA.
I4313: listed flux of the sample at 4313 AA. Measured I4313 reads 6.659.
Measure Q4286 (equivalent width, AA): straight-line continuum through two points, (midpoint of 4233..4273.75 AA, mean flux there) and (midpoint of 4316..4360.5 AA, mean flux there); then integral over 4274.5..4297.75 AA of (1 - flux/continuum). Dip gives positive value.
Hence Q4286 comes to 3.3 AA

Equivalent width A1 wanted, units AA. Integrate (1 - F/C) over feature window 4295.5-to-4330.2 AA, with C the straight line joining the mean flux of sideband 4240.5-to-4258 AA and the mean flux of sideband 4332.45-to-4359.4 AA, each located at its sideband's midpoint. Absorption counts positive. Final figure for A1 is 5.8 AA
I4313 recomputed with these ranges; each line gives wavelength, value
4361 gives 8.655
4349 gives 7.889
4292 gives 6.266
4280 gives 6.468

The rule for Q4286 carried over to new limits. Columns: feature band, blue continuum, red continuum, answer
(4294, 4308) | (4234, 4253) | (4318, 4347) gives 4.4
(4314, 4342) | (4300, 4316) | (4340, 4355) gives -4.8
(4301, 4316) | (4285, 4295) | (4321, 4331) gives 2.9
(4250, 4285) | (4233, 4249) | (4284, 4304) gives 0.2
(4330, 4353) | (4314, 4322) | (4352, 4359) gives -0.4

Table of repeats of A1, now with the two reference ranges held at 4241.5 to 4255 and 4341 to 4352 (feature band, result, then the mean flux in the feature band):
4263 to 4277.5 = 1.17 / 6.39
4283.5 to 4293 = 1.54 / 6.02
